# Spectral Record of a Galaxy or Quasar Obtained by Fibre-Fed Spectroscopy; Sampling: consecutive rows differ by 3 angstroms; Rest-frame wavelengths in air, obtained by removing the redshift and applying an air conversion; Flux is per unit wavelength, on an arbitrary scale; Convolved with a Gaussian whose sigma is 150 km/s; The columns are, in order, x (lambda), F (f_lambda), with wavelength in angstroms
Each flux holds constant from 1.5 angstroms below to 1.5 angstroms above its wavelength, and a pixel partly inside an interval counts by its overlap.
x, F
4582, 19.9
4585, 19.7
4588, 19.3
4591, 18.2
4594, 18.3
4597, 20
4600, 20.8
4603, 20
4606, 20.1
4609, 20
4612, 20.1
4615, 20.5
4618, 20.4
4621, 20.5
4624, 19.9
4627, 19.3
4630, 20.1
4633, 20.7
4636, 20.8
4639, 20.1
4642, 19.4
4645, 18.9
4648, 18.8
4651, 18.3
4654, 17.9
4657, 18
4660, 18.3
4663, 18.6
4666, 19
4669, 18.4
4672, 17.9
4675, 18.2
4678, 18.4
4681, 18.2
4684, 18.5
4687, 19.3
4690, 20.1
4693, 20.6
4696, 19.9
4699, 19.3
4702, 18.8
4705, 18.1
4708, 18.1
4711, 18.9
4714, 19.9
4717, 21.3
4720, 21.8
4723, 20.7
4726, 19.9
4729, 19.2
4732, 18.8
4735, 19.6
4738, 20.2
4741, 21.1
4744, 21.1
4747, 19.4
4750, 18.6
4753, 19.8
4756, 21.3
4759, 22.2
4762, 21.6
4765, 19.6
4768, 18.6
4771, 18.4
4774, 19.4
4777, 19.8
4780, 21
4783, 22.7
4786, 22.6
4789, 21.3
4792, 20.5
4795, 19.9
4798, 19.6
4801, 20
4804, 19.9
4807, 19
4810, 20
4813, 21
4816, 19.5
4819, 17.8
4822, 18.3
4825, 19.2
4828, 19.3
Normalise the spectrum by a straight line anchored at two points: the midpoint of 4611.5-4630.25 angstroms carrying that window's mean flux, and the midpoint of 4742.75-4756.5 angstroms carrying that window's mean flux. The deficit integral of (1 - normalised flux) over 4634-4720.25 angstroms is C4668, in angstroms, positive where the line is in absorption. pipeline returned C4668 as 4.2 angstroms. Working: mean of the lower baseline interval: 20.1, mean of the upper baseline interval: 19.9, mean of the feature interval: 19.1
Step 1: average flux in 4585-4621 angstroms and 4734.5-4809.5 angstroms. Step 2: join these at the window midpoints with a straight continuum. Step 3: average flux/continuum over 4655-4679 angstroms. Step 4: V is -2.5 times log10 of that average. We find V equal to 0.094 mag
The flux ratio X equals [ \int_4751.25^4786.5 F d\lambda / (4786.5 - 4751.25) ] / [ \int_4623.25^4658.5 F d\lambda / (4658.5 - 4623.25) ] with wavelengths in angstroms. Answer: 1.06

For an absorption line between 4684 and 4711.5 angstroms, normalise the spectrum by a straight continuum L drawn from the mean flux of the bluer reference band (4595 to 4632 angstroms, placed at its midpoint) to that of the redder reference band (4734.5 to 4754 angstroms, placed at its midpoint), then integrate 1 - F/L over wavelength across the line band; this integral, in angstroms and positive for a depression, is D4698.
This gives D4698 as 1.1 angstroms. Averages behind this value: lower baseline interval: 20.1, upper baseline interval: 20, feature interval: 19.2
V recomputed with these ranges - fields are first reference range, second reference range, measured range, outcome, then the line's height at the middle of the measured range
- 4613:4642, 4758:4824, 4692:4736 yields 0.03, 20.2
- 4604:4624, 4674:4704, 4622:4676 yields 0.04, 19.7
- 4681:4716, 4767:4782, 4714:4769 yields -0.05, 19.4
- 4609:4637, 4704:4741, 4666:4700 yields 0.05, 20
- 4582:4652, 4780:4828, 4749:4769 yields -0.02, 20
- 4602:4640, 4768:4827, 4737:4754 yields 0.00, 20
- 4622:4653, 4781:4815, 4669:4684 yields 0.09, 19.9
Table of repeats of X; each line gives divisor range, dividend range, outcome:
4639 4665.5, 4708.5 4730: 1.08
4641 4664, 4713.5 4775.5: 1.09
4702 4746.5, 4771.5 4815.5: 1.03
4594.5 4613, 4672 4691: 0.93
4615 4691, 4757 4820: 1.06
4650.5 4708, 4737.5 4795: 1.09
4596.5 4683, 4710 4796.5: 1.05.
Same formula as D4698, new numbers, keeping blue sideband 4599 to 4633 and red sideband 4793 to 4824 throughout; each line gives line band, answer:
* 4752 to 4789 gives -1.9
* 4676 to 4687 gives 0.8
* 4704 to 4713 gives 0.6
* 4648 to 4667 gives 1.6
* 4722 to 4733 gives 0.1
